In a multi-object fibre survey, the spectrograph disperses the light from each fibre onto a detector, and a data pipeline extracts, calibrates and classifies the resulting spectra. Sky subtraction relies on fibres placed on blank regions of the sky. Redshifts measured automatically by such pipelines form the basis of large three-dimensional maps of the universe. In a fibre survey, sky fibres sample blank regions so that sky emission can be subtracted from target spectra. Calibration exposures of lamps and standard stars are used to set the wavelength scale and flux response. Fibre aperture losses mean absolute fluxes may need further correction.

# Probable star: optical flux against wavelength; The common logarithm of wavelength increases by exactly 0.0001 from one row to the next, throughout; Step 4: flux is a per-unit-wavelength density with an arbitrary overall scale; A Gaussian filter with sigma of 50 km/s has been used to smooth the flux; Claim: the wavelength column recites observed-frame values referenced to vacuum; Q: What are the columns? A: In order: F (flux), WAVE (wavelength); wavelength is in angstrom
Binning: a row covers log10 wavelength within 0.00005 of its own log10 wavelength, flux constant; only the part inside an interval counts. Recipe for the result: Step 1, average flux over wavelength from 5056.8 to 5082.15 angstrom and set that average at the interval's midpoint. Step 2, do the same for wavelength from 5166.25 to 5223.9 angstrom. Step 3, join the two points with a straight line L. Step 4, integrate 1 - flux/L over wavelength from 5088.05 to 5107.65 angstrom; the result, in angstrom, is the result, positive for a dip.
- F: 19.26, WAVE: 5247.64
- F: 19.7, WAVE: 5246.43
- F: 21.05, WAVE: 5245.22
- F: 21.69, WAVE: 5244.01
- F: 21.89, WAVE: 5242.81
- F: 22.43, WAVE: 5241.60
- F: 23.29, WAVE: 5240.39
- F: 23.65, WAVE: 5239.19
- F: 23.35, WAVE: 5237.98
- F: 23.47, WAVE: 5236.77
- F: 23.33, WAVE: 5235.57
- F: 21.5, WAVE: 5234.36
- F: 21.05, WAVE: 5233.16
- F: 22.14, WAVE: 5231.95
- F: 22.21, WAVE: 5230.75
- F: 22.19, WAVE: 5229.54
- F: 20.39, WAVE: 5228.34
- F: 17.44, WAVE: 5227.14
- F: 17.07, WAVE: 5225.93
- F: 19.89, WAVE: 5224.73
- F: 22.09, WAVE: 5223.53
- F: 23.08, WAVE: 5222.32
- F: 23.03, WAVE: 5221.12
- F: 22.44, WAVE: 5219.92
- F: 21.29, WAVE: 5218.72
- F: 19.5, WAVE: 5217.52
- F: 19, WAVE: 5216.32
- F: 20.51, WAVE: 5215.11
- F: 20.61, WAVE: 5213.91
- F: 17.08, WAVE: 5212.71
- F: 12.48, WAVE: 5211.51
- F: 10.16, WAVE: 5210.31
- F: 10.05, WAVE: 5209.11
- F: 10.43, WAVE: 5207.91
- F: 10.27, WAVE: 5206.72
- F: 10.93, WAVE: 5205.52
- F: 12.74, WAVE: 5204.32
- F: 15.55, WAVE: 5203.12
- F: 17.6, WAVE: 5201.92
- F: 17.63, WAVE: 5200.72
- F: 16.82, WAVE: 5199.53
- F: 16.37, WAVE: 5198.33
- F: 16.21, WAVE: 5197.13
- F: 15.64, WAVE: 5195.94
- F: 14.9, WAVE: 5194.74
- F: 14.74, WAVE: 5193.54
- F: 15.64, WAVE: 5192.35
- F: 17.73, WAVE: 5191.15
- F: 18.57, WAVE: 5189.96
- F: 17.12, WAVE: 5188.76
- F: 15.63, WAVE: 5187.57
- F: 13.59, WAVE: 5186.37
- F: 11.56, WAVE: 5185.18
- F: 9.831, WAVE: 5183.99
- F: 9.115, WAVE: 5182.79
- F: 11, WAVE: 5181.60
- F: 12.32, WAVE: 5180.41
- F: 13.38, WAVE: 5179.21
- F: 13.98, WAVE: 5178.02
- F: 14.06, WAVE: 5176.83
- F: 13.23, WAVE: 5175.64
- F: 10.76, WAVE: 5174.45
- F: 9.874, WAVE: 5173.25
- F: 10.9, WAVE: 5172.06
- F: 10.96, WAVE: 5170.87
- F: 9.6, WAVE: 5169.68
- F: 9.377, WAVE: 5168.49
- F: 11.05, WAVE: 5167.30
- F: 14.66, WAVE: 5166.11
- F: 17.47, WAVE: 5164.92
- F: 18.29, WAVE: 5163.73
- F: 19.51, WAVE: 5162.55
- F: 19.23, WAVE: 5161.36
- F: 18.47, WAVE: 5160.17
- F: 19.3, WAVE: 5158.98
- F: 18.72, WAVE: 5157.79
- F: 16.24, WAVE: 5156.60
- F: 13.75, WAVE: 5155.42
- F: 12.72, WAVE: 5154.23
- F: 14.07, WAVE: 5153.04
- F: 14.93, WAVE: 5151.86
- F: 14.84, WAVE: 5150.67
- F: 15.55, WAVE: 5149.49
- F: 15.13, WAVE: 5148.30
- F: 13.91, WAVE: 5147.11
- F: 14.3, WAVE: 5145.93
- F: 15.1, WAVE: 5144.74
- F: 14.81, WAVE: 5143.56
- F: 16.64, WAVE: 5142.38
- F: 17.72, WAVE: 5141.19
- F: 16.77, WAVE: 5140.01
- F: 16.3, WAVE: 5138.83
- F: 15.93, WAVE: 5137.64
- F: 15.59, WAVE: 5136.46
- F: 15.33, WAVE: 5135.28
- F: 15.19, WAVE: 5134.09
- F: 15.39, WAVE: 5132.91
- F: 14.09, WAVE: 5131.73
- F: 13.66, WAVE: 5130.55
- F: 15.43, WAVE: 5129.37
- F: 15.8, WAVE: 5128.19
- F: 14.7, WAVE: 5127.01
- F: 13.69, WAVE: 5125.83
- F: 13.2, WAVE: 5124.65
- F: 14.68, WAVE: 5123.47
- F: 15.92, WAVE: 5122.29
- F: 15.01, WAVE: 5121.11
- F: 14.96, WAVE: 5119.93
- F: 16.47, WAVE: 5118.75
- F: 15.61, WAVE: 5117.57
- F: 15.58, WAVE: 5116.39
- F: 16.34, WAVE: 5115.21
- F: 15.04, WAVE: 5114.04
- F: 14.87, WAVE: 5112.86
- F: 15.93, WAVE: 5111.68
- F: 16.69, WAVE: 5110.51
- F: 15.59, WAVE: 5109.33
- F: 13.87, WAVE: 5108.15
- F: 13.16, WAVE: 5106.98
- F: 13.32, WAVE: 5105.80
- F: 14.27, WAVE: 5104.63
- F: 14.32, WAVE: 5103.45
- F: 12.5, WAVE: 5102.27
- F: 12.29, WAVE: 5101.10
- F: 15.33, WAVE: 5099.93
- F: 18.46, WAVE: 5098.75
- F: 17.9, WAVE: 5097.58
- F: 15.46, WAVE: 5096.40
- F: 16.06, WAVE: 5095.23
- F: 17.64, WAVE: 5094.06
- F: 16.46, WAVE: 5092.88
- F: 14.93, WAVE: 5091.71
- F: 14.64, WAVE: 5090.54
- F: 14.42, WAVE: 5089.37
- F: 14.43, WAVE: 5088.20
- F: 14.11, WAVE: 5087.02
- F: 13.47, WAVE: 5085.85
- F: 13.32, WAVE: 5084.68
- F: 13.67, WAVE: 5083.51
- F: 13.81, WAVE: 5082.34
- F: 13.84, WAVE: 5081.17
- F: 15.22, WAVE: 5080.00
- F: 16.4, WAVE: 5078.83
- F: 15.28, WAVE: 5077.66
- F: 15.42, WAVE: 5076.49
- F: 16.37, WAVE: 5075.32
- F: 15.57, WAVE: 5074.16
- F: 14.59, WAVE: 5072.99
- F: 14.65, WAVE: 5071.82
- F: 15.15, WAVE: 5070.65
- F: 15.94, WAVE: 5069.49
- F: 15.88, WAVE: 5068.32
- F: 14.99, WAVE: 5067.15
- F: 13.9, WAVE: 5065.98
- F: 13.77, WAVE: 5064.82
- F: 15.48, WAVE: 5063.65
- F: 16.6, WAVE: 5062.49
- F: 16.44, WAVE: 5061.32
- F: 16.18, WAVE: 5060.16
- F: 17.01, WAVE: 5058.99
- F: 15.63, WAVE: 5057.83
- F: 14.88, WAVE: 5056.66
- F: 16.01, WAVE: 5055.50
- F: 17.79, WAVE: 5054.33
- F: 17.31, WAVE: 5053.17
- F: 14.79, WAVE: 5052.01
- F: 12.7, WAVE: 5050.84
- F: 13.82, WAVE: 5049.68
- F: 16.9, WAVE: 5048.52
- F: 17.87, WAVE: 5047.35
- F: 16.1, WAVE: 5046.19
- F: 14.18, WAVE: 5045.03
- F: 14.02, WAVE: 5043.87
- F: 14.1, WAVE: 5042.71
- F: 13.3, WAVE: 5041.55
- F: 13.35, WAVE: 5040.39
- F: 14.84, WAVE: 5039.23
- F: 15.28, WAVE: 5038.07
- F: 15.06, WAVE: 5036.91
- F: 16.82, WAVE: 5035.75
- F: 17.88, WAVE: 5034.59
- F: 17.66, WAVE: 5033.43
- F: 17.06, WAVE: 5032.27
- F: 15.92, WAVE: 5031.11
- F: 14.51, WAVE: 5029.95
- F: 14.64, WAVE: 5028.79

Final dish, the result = 0.29 angstrom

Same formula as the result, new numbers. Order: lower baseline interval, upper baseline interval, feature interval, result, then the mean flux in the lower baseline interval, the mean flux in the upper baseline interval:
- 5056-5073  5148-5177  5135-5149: -0.9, 15.4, 14.5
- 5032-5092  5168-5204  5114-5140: -1.3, 15.2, 13.8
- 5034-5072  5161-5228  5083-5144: 0.9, 15.4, 15.3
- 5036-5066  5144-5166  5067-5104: 1.2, 15.3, 16.2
